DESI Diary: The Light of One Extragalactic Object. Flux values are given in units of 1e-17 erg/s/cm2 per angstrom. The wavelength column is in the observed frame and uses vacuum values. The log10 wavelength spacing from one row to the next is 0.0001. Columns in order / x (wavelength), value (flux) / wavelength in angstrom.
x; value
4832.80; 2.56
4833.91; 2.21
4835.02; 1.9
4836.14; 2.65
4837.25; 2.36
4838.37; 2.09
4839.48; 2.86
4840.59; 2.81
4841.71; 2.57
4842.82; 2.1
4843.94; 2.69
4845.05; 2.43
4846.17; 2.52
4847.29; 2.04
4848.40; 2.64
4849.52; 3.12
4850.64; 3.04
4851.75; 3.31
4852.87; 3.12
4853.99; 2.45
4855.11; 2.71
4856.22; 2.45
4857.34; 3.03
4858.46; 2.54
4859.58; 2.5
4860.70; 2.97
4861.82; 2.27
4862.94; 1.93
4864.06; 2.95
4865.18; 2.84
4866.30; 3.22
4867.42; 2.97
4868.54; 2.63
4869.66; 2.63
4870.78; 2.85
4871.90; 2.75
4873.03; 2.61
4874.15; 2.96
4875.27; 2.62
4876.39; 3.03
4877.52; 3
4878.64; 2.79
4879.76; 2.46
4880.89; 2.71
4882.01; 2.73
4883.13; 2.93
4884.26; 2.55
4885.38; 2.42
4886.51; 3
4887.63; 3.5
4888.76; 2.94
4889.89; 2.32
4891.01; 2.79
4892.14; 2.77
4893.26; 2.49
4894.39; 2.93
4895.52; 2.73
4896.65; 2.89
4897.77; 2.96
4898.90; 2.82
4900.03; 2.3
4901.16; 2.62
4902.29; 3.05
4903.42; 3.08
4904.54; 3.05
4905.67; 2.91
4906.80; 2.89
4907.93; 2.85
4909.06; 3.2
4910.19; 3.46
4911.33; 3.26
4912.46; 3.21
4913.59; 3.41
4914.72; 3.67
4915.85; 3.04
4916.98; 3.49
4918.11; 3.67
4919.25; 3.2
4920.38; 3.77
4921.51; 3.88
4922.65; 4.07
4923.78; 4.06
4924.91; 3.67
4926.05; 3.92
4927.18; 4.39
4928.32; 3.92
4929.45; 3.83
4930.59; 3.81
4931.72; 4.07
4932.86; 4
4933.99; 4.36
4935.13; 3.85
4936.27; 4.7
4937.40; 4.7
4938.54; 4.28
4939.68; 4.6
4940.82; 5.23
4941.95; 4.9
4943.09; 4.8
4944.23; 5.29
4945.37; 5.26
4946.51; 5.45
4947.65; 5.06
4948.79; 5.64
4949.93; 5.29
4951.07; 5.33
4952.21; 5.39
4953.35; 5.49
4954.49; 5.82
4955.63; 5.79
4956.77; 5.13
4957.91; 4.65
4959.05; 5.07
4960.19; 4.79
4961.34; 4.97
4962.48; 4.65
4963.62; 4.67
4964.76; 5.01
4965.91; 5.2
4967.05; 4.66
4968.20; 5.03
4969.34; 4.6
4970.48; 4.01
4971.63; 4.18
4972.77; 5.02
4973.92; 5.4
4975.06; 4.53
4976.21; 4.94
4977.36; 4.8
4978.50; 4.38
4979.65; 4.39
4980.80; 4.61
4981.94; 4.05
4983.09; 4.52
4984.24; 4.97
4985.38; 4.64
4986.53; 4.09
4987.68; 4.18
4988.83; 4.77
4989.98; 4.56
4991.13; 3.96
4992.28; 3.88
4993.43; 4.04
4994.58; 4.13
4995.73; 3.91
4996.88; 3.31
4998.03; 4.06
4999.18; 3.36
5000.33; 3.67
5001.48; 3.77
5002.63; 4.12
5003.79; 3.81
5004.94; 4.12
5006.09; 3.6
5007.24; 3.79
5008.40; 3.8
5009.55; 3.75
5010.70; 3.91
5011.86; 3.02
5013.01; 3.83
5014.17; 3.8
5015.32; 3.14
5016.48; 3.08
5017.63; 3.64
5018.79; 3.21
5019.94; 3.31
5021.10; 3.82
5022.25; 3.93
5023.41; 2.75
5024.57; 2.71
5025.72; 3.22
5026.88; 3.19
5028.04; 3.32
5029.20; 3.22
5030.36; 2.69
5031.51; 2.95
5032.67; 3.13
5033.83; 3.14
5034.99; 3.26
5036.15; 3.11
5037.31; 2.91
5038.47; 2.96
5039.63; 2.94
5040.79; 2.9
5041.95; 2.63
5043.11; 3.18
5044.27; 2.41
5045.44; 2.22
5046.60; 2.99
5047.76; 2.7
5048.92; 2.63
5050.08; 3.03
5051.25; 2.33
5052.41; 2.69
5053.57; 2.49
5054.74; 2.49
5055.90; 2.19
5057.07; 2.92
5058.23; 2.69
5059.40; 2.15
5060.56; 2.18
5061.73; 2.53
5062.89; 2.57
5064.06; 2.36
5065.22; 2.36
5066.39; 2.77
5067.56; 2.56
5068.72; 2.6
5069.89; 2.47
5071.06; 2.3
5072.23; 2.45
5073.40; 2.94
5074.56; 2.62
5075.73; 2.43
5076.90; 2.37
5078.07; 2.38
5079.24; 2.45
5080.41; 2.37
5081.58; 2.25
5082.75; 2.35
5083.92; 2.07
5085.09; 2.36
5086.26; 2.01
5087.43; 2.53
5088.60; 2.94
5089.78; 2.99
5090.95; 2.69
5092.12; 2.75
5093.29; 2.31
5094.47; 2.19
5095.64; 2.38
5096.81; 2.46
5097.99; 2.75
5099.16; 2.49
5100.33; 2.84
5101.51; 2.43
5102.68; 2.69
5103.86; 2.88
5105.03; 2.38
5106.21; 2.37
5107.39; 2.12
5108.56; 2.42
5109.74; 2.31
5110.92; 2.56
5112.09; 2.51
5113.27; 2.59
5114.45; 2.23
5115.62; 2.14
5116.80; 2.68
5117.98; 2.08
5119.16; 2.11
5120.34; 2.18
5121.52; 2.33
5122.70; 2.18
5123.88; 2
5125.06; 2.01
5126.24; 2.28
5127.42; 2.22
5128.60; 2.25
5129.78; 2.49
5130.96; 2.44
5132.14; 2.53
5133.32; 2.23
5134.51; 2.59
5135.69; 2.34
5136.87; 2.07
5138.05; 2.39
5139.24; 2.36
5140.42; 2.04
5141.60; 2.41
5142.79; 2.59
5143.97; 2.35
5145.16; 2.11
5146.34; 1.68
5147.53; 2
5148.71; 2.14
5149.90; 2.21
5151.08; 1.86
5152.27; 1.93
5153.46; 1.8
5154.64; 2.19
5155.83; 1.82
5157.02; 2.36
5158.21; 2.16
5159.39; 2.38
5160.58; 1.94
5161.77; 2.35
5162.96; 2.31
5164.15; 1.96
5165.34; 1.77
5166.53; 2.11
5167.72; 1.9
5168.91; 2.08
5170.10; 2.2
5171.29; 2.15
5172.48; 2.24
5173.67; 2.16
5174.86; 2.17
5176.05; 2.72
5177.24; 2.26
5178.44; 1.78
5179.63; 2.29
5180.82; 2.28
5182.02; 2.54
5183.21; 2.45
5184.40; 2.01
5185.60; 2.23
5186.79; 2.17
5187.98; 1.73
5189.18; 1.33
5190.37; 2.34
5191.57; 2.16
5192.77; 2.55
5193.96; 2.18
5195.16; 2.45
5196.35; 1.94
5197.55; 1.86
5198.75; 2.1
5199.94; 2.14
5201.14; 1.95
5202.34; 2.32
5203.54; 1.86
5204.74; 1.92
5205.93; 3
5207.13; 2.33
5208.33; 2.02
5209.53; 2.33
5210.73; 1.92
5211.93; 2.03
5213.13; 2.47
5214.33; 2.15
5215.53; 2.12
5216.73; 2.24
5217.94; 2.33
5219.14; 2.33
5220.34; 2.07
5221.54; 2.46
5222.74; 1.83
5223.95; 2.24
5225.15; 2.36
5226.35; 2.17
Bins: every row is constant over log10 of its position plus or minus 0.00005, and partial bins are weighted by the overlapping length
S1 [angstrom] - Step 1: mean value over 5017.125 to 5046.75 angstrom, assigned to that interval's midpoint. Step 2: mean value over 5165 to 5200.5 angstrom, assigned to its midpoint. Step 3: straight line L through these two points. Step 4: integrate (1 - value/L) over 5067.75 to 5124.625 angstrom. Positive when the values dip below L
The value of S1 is 5.1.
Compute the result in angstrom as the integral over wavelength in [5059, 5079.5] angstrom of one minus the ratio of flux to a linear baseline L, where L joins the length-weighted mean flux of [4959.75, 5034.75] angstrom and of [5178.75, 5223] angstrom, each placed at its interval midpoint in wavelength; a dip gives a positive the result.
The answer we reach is 5.33 angstrom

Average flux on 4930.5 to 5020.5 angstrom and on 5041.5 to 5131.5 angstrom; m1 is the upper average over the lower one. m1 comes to 0.56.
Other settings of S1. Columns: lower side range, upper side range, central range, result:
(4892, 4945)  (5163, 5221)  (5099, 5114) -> 0.7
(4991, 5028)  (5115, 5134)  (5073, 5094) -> 1.9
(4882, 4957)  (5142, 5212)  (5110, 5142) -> 2.1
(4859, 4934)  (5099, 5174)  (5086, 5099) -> -0.8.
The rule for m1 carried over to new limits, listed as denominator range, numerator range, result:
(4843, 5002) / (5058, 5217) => 0.61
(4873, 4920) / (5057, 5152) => 0.81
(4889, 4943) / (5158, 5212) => 0.61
